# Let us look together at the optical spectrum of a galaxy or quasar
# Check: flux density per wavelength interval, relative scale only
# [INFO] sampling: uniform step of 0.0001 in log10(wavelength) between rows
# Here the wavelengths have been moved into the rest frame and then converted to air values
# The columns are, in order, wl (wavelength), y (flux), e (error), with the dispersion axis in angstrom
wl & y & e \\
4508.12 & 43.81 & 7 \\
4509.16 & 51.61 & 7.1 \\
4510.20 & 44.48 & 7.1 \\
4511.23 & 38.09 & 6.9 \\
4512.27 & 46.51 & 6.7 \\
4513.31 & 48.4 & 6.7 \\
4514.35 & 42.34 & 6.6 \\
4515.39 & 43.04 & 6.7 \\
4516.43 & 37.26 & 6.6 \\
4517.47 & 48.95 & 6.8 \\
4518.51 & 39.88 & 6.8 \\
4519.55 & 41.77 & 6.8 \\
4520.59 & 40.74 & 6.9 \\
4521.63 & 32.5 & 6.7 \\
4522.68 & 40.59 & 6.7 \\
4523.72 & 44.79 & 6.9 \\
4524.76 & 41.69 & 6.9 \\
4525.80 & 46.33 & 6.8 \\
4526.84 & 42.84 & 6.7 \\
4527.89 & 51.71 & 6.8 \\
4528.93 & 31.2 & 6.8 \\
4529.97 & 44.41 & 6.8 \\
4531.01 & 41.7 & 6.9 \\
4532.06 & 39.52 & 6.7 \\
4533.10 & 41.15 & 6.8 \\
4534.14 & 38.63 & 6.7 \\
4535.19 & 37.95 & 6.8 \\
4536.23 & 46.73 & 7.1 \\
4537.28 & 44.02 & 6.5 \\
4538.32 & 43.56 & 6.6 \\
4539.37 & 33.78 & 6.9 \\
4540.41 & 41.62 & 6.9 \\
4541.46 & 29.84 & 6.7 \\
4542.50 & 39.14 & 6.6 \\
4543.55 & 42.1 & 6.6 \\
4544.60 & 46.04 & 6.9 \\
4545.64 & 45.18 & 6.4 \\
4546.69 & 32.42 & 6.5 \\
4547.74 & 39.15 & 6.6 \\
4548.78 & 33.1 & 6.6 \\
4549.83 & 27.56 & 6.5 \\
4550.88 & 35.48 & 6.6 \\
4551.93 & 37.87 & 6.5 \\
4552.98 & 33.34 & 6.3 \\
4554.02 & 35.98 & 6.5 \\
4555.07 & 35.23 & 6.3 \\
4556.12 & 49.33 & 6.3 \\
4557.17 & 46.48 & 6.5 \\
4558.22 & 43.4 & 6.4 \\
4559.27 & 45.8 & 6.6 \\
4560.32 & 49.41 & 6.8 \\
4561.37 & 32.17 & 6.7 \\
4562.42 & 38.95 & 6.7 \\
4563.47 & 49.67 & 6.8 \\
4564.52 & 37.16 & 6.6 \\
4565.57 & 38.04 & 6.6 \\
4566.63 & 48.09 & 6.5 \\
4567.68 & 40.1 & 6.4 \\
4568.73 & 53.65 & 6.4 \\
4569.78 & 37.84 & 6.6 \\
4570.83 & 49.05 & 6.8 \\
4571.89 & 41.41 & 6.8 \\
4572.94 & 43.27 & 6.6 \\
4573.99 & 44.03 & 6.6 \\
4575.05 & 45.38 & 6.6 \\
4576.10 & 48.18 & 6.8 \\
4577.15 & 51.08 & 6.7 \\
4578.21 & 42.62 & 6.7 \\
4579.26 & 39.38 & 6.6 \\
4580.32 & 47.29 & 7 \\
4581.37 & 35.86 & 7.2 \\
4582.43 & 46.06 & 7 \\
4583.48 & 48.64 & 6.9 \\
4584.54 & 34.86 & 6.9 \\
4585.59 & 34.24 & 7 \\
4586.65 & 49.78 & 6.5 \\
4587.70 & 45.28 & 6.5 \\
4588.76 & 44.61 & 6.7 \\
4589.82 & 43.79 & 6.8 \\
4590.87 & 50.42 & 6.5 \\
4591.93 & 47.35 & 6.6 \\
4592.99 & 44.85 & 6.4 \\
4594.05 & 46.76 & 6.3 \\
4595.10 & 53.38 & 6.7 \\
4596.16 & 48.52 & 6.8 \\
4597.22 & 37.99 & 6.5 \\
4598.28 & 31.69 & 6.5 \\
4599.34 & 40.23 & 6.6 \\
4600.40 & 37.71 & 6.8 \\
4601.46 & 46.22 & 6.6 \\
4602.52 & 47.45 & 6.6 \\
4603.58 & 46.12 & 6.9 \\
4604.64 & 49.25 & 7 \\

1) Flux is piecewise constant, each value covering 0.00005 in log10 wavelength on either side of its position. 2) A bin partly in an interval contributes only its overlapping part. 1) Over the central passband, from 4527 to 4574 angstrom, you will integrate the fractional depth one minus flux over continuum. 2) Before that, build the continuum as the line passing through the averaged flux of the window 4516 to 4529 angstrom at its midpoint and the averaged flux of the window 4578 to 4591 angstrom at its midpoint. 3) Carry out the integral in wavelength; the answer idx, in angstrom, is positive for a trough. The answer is 1.9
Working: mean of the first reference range 41.9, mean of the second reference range 43.1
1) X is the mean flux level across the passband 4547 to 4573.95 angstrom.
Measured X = 40.9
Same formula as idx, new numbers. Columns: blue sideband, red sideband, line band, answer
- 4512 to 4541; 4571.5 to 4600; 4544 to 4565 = 1.5 angstrom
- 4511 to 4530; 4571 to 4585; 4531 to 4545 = 0.8 angstrom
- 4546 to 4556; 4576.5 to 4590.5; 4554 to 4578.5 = -2.9 angstrom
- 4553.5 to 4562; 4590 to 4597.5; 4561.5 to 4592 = 0.7 angstrom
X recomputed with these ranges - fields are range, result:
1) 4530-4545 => 40.5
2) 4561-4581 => 43.6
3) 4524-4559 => 40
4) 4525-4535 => 41.8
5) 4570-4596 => 44.9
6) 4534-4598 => 42.2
